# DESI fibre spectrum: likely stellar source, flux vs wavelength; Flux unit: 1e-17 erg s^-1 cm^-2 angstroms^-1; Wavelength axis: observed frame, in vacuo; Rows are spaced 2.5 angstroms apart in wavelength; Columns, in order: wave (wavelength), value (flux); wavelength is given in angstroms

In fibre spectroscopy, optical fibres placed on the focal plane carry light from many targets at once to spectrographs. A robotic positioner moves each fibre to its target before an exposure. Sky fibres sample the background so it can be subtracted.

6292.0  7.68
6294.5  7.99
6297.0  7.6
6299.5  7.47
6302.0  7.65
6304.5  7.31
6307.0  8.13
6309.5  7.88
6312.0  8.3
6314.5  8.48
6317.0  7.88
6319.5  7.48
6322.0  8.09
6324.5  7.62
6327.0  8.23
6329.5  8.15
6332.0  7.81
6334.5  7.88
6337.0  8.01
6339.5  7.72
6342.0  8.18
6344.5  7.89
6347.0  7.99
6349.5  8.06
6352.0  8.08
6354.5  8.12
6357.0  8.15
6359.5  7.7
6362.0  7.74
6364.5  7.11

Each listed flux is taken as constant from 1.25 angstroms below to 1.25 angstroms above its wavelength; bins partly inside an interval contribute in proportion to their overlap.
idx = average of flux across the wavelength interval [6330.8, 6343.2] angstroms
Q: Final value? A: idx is 7.92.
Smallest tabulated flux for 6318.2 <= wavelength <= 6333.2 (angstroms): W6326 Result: 7.48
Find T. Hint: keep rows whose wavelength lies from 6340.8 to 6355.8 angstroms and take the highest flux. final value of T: 8.18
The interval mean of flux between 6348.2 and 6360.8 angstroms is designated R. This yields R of 8.02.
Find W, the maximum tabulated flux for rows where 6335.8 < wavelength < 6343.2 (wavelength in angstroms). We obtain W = 8.18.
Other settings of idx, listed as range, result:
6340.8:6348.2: 8.02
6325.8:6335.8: 8.02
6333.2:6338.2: 7.94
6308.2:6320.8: 8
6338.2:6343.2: 7.95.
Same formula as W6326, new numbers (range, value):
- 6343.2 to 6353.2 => 7.89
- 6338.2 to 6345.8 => 7.72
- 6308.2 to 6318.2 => 7.88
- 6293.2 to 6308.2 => 7.31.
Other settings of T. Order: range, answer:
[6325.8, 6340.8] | 8.23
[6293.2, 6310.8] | 8.13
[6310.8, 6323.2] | 8.48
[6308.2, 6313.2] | 8.3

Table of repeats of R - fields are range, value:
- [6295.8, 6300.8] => 7.54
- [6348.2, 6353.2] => 8.07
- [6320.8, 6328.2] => 7.98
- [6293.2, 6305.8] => 7.61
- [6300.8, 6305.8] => 7.48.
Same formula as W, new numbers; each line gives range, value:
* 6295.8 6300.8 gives 7.6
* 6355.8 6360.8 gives 8.15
